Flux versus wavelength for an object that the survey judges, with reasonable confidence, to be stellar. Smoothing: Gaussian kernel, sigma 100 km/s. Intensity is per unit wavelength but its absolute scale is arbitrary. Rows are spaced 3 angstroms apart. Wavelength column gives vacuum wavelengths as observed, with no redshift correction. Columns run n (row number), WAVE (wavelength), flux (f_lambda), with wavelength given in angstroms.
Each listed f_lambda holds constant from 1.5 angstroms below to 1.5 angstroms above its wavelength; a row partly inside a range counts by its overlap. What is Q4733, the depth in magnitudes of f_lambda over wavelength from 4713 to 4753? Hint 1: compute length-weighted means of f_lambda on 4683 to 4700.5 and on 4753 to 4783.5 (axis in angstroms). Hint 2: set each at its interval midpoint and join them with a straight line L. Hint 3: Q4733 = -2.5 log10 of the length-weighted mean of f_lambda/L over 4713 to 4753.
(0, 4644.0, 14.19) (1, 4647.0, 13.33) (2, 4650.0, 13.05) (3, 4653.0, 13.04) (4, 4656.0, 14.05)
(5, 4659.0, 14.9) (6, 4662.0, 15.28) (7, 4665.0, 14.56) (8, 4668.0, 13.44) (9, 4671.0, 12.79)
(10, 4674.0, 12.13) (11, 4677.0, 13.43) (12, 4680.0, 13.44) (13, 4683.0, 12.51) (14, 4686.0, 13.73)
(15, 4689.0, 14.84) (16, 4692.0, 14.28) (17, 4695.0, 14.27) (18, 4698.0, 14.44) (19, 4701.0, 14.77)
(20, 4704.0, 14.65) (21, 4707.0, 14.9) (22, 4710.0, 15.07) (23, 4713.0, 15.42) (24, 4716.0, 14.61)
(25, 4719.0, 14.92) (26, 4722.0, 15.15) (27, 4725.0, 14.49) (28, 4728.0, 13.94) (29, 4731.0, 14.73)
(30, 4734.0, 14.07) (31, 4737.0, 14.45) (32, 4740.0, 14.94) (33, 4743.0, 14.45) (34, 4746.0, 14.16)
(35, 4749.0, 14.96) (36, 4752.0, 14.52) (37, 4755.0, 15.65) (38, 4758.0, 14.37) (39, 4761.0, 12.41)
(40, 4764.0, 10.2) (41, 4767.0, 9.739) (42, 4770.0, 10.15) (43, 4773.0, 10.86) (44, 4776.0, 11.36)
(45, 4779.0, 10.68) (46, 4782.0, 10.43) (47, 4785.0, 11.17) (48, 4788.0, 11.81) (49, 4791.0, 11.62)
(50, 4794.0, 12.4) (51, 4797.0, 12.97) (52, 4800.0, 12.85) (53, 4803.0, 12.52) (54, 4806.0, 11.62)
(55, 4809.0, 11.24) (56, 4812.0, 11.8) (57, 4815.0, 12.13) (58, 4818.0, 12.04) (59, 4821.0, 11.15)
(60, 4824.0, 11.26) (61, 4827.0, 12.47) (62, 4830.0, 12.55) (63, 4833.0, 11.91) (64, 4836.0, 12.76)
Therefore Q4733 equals -0.143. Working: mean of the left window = 14.2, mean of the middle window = 14.6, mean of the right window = 11.6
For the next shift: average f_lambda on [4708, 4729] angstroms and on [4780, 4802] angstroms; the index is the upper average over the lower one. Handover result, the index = 0.8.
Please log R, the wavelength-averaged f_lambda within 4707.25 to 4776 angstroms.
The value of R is 13.8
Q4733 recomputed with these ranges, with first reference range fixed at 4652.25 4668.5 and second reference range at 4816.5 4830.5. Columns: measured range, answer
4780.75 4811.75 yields 0.034 mag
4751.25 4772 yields 0.041 mag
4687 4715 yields -0.078 mag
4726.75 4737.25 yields -0.084 mag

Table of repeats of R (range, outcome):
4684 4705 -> 14.4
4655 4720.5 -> 14.2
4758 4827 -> 11.6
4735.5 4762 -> 14.5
